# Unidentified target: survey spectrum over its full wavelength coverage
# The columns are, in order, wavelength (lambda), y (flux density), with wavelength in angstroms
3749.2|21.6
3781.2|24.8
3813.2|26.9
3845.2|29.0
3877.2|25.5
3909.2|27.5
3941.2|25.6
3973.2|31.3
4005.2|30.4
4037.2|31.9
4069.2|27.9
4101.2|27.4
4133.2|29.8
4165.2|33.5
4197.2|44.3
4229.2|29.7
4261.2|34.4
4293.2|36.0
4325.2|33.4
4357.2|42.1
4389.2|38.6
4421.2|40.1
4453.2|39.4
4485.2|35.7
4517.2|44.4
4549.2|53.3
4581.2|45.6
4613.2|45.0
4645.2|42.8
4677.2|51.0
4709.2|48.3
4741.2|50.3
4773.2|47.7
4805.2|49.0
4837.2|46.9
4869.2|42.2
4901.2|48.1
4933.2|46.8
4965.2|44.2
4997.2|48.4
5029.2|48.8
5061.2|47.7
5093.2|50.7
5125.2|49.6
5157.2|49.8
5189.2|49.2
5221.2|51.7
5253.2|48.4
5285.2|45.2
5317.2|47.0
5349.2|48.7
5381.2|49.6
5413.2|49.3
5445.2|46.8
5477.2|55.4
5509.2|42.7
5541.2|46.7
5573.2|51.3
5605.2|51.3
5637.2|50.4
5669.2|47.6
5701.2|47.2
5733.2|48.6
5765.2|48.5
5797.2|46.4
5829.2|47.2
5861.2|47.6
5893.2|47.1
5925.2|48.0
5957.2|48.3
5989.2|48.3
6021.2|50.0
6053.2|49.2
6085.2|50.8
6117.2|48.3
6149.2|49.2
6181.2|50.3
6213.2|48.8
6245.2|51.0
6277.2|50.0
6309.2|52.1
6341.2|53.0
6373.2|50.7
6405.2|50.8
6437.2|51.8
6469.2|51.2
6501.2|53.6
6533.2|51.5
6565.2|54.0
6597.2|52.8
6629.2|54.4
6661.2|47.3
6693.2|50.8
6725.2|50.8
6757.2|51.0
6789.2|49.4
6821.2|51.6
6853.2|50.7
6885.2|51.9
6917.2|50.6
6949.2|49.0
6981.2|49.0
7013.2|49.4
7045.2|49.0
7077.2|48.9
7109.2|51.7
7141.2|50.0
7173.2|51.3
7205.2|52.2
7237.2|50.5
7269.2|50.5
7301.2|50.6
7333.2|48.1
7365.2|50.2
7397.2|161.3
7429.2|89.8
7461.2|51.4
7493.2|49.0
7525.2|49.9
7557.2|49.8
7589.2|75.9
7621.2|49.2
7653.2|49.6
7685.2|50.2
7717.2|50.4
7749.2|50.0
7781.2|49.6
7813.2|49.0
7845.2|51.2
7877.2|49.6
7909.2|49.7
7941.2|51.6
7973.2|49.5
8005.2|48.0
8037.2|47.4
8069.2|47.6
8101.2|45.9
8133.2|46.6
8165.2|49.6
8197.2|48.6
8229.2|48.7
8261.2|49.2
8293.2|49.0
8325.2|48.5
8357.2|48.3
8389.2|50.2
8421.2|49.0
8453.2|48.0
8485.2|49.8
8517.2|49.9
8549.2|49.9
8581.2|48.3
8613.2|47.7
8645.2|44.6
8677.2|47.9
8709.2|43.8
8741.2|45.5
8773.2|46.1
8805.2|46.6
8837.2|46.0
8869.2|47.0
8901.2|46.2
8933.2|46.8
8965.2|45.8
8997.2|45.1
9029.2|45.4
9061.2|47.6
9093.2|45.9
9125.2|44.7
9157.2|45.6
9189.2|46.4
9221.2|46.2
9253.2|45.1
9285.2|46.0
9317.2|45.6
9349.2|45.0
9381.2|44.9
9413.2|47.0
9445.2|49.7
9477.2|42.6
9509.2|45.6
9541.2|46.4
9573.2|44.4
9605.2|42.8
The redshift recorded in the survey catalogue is 0.128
